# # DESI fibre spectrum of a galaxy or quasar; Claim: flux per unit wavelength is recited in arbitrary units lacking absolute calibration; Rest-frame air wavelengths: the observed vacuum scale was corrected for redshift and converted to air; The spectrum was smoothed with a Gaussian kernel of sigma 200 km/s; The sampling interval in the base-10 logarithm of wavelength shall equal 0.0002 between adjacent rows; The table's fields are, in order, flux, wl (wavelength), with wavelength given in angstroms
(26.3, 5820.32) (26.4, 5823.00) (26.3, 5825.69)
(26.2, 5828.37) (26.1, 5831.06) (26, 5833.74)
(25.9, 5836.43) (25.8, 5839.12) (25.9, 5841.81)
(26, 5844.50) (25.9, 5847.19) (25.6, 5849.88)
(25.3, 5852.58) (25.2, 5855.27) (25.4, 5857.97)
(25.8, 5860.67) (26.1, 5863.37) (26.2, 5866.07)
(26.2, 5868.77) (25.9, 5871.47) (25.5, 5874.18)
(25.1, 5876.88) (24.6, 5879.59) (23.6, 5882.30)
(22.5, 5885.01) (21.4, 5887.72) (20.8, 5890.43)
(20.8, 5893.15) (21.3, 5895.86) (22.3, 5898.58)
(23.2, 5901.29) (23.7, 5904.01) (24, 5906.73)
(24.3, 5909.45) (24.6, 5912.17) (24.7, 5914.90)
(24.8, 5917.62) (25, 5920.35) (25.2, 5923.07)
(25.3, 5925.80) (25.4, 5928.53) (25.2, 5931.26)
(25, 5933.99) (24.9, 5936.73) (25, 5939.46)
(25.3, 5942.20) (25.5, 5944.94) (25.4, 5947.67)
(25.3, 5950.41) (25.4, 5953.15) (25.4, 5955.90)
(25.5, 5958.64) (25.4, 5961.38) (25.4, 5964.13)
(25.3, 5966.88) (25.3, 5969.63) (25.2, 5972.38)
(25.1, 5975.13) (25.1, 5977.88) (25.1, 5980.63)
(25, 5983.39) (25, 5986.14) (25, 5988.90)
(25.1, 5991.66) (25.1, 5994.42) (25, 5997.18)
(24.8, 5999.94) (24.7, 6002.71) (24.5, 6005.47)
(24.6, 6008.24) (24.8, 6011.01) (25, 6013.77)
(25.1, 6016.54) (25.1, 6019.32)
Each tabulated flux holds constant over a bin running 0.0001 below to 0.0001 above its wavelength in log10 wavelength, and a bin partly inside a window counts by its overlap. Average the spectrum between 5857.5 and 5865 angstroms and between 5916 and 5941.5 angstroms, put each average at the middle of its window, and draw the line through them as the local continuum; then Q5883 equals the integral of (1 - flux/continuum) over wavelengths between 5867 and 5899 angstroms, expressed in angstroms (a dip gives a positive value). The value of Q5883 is 2.7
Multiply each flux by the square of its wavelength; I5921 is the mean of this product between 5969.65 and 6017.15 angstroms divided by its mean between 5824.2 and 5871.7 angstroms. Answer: 1.01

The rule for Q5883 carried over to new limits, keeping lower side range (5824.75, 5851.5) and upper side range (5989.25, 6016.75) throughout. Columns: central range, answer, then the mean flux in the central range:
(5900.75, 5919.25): 0.9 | 24.2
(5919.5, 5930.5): 0.1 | 25.2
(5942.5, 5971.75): -0.2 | 25.4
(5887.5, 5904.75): 2.5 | 21.9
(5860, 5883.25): 0.2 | 25.5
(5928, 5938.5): 0.1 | 25.1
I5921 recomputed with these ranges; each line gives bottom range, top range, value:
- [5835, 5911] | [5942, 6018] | 1.07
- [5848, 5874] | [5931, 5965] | 1.01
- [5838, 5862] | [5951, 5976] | 1.03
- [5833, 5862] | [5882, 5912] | 0.89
